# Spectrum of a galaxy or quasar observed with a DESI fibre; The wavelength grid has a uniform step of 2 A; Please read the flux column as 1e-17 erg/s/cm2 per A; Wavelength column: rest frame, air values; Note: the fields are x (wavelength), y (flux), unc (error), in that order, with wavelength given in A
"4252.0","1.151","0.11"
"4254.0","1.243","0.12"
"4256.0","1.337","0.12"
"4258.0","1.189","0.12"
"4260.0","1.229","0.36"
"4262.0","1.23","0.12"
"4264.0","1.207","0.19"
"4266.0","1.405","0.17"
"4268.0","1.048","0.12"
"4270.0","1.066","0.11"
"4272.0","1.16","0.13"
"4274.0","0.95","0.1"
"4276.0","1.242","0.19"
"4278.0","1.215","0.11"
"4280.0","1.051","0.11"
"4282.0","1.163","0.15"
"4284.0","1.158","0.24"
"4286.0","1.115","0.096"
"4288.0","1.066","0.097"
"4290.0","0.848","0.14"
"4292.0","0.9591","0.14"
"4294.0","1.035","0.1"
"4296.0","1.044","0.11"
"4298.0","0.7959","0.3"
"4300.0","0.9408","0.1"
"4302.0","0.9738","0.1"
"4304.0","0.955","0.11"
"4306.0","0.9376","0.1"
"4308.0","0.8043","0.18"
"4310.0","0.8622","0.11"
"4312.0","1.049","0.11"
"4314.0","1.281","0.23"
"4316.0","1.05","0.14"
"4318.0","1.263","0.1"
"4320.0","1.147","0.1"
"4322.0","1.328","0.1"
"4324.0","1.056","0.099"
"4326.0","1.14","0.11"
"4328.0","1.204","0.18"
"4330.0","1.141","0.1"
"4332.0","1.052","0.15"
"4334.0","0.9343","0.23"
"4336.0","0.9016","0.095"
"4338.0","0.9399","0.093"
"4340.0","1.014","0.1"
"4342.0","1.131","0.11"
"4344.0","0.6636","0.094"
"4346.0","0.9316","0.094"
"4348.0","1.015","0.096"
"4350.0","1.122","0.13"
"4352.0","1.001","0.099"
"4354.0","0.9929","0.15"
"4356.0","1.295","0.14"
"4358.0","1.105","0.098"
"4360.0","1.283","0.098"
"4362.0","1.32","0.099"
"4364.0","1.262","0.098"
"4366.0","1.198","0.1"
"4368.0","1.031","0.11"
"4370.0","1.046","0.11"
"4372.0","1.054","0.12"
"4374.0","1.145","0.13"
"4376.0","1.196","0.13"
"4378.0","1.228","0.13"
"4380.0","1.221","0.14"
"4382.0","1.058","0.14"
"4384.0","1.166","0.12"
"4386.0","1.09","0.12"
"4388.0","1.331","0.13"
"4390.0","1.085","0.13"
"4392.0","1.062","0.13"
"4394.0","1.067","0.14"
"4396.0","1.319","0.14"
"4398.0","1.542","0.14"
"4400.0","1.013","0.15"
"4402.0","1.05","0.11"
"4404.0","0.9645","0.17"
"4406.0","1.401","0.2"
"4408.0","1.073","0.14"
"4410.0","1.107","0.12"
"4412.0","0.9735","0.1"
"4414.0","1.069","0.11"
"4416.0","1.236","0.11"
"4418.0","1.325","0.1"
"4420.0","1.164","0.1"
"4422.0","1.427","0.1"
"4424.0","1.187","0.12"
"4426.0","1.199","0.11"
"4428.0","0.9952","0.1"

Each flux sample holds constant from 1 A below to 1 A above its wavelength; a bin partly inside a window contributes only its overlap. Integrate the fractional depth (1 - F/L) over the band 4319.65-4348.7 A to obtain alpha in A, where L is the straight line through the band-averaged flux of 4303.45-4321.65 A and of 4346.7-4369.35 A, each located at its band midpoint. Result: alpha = 1.5 A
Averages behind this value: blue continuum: 1.05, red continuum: 1.14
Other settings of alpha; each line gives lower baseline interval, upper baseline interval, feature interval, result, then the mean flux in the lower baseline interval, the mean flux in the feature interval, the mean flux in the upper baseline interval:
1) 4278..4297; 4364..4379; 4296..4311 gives 2.3 A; 1.06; 0.906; 1.14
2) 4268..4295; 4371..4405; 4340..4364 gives 0.9 A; 1.08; 1.08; 1.15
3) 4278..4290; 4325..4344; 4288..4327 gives 1.4 A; 1.1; 1.03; 1.03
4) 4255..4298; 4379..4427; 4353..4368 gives -0.5 A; 1.12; 1.2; 1.17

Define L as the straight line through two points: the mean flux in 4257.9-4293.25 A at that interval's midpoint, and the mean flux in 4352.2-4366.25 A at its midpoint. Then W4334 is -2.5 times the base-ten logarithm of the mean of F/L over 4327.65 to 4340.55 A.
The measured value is 0.16 mag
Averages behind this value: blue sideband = 1.13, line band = 1.02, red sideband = 1.2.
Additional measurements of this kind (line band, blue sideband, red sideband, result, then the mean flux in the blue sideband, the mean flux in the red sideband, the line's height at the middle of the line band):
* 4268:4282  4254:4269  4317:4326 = 0.10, 1.24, 1.19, 1.23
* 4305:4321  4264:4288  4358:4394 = 0.10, 1.14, 1.16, 1.15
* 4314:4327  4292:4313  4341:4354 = -0.22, 0.941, 0.979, 0.956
